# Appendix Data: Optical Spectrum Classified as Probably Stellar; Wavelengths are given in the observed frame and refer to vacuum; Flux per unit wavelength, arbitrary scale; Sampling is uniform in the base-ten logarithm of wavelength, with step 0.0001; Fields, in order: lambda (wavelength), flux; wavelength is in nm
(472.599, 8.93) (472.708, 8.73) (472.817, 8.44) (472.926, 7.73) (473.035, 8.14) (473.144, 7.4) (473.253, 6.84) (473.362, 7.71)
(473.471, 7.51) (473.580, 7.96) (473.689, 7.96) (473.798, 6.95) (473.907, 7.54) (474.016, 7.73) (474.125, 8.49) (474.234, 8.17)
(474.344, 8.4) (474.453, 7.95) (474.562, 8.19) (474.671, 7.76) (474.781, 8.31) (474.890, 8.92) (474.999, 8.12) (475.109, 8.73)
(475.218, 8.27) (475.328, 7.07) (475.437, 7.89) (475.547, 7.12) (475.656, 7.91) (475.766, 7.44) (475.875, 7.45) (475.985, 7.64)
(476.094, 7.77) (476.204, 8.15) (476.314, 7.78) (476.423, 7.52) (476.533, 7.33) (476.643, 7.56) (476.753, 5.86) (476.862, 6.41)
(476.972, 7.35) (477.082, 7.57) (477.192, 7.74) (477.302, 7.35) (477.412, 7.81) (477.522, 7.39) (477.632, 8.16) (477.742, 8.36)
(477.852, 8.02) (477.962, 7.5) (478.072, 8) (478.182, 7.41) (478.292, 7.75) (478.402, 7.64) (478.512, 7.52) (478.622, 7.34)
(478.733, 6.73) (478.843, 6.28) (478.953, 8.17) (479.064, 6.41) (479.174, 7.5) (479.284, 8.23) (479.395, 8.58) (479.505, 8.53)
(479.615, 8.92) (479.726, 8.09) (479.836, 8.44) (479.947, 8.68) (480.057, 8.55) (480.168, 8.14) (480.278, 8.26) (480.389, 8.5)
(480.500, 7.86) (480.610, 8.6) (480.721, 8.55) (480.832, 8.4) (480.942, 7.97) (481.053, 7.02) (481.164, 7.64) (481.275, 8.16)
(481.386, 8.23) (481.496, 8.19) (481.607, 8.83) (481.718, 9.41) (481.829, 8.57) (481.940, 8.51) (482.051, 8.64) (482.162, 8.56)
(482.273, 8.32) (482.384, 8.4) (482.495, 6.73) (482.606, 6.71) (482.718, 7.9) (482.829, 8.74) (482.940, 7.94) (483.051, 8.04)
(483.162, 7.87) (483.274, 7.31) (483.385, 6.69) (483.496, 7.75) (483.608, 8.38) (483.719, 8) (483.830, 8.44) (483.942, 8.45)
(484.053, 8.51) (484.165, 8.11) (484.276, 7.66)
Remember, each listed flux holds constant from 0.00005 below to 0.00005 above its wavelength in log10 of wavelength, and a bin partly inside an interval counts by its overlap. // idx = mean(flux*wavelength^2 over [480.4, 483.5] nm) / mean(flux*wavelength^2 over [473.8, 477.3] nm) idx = 1.07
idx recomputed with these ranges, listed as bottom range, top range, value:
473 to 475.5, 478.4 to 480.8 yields 1.03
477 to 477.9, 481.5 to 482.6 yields 1.09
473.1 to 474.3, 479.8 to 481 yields 1.12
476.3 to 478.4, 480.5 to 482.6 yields 1.11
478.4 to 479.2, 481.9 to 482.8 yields 1.13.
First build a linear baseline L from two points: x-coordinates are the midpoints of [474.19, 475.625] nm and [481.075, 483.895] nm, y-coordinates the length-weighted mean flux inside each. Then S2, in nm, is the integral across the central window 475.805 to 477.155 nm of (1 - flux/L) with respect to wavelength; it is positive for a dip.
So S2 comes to 0.12 nm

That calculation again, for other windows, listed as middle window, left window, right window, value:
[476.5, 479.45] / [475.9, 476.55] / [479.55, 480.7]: 0.20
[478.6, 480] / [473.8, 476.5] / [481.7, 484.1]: 0.02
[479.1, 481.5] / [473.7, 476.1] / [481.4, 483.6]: -0.06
